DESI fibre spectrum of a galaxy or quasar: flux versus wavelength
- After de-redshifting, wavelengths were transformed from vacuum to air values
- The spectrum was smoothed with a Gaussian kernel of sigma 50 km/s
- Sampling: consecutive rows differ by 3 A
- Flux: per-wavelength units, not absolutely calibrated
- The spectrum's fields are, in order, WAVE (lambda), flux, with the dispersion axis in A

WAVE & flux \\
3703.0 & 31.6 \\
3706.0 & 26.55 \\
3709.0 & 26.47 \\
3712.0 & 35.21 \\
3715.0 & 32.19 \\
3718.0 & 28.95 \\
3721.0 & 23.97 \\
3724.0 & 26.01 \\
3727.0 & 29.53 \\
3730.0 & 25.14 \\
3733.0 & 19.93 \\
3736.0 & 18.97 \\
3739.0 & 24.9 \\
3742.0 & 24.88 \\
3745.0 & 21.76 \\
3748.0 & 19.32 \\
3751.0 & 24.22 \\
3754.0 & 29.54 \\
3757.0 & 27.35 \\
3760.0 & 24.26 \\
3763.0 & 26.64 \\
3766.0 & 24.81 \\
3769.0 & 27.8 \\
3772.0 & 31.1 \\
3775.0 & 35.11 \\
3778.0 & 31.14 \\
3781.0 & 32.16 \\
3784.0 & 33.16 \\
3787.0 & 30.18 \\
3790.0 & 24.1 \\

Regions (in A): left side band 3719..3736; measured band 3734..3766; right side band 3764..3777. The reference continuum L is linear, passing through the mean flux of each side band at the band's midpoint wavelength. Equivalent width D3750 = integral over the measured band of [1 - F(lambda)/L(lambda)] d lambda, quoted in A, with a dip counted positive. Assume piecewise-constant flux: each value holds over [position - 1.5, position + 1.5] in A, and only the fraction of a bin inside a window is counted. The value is 3.6 A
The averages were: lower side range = 24.5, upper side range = 29.6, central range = 24.1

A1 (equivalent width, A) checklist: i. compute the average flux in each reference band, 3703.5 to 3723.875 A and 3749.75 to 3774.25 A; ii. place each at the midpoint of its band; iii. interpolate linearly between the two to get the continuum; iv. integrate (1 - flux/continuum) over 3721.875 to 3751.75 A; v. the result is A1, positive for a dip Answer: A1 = 4.9 A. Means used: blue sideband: 28.8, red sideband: 27.2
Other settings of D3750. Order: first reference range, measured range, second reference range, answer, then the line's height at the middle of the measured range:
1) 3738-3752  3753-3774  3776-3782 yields 0.2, 27.8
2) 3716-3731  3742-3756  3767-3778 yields 2.5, 29.1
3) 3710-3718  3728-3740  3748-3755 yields 2.6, 28.5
